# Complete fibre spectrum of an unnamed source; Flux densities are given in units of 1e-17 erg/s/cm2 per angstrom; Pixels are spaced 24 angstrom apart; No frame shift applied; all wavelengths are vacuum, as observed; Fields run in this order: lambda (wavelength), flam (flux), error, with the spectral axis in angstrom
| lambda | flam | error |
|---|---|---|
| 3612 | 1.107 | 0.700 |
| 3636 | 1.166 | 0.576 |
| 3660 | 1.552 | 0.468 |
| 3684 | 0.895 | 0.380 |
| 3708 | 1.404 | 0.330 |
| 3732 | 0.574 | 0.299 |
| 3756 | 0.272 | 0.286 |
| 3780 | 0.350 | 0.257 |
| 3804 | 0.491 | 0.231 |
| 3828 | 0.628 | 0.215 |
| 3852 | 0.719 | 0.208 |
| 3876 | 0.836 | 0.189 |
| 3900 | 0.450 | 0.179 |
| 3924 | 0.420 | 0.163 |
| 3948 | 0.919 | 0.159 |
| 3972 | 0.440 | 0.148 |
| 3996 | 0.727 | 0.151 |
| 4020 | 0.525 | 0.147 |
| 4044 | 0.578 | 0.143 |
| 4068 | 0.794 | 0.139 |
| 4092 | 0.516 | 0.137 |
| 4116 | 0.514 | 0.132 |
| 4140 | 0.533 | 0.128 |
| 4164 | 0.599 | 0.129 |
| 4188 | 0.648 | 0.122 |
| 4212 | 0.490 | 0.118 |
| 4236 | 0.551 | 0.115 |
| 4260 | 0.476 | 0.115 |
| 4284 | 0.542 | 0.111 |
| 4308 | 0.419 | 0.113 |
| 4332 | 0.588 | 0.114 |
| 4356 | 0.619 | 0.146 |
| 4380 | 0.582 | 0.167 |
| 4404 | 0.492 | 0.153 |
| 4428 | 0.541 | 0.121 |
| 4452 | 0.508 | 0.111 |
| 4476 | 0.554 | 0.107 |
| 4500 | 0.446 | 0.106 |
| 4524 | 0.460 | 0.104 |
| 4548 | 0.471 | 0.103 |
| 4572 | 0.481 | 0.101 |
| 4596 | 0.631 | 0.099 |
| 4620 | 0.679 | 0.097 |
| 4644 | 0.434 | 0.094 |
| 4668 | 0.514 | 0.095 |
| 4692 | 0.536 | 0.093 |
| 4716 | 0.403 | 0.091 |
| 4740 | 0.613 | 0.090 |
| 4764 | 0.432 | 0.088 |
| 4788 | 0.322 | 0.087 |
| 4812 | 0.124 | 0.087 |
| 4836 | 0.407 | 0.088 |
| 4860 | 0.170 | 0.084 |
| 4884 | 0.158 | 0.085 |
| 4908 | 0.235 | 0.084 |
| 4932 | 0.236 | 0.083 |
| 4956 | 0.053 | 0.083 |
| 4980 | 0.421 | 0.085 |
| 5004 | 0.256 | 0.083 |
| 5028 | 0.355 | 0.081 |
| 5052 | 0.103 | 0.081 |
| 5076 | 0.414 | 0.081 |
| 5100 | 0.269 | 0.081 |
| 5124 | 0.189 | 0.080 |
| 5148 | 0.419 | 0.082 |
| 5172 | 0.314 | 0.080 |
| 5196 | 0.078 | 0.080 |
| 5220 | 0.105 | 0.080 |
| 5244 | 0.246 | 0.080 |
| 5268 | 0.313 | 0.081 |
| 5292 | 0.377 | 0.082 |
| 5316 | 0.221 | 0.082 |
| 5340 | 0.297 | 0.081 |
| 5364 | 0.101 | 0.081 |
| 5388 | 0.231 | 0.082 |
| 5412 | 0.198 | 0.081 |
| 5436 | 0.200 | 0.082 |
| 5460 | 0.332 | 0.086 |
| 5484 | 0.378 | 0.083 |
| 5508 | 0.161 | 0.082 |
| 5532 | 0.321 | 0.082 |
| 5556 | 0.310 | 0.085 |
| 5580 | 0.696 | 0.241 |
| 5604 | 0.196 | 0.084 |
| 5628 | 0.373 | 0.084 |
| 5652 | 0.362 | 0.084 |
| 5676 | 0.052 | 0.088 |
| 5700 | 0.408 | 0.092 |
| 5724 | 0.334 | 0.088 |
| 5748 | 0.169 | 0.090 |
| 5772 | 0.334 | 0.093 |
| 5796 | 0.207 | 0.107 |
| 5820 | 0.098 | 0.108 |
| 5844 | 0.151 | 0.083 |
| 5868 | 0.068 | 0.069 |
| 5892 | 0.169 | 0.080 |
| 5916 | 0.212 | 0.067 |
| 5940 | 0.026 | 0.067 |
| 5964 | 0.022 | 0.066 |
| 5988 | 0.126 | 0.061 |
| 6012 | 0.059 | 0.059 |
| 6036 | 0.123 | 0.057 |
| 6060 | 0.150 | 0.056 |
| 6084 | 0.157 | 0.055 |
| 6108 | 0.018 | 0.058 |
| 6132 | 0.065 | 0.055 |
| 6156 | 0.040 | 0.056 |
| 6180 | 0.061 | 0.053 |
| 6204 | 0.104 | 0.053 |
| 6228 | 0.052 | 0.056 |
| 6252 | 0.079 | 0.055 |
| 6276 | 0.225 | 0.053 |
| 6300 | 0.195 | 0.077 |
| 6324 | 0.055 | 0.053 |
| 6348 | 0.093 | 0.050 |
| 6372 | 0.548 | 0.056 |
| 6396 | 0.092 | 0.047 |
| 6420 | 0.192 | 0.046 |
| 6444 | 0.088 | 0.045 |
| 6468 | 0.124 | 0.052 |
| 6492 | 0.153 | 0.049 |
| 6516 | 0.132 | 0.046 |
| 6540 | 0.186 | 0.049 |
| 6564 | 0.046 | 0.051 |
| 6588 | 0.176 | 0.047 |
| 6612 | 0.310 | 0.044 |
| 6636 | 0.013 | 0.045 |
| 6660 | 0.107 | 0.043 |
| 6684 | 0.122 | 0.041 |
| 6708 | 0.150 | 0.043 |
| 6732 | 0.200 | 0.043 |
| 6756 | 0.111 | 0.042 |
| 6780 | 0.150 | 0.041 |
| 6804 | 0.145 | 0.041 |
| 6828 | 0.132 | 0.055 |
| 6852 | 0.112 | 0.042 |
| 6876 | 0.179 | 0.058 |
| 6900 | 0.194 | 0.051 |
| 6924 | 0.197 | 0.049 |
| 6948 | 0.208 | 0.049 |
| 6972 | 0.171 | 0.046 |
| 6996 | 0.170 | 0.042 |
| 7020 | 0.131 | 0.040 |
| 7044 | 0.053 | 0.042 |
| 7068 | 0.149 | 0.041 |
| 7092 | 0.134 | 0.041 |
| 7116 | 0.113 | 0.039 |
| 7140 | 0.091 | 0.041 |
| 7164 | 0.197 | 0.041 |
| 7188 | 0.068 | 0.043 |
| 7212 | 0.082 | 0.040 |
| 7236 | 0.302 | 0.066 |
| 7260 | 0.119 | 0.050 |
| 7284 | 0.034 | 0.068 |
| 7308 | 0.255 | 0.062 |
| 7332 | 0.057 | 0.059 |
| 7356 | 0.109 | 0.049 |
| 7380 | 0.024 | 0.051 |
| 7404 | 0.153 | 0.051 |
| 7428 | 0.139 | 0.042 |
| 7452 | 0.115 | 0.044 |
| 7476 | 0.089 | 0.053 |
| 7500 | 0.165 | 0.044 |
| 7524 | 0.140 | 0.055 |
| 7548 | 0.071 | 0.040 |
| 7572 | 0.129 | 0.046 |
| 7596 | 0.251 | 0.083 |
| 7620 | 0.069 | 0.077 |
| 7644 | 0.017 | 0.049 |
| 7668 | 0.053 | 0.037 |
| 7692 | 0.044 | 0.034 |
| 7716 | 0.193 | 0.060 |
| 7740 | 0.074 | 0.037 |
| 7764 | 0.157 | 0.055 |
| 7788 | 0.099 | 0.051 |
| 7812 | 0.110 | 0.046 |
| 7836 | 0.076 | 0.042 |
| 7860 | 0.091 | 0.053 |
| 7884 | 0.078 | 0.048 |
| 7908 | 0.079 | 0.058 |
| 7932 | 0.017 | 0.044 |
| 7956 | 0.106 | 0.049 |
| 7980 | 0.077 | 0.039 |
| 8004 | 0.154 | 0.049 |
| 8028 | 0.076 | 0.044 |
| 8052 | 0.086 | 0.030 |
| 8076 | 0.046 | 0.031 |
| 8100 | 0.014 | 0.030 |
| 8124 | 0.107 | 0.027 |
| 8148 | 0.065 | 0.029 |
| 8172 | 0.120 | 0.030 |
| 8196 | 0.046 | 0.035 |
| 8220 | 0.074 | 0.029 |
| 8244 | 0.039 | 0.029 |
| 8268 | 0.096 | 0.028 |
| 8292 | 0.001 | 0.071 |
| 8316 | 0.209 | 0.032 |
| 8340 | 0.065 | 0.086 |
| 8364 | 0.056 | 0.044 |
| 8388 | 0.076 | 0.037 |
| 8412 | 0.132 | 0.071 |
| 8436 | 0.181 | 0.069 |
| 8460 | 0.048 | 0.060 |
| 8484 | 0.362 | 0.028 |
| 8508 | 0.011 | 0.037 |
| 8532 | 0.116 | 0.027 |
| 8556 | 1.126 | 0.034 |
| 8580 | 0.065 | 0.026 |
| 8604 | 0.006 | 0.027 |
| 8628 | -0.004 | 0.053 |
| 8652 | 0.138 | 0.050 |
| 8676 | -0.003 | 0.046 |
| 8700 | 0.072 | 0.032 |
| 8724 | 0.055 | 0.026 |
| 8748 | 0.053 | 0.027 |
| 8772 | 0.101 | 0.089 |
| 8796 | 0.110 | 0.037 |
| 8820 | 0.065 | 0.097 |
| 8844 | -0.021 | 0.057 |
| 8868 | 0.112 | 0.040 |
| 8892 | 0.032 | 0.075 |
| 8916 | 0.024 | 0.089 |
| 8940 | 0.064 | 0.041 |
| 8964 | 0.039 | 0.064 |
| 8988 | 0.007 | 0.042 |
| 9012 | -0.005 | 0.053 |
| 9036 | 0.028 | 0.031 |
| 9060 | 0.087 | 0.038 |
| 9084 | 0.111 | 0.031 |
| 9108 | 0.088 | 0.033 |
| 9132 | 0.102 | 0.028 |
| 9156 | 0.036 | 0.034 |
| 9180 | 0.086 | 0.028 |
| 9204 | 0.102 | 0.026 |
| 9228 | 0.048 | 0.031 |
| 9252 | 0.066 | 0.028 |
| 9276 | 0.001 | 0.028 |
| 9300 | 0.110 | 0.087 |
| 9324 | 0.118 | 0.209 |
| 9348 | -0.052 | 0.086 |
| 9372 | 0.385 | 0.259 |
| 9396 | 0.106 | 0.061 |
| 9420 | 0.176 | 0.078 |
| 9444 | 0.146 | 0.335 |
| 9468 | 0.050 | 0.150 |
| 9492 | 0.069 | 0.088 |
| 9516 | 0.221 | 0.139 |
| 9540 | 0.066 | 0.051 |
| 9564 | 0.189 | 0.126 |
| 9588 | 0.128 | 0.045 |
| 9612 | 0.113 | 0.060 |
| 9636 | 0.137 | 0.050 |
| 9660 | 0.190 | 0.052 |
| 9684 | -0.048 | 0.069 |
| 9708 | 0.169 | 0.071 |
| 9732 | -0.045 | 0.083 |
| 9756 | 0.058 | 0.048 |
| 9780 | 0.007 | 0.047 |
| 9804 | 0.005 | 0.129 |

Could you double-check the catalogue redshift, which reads 0.709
